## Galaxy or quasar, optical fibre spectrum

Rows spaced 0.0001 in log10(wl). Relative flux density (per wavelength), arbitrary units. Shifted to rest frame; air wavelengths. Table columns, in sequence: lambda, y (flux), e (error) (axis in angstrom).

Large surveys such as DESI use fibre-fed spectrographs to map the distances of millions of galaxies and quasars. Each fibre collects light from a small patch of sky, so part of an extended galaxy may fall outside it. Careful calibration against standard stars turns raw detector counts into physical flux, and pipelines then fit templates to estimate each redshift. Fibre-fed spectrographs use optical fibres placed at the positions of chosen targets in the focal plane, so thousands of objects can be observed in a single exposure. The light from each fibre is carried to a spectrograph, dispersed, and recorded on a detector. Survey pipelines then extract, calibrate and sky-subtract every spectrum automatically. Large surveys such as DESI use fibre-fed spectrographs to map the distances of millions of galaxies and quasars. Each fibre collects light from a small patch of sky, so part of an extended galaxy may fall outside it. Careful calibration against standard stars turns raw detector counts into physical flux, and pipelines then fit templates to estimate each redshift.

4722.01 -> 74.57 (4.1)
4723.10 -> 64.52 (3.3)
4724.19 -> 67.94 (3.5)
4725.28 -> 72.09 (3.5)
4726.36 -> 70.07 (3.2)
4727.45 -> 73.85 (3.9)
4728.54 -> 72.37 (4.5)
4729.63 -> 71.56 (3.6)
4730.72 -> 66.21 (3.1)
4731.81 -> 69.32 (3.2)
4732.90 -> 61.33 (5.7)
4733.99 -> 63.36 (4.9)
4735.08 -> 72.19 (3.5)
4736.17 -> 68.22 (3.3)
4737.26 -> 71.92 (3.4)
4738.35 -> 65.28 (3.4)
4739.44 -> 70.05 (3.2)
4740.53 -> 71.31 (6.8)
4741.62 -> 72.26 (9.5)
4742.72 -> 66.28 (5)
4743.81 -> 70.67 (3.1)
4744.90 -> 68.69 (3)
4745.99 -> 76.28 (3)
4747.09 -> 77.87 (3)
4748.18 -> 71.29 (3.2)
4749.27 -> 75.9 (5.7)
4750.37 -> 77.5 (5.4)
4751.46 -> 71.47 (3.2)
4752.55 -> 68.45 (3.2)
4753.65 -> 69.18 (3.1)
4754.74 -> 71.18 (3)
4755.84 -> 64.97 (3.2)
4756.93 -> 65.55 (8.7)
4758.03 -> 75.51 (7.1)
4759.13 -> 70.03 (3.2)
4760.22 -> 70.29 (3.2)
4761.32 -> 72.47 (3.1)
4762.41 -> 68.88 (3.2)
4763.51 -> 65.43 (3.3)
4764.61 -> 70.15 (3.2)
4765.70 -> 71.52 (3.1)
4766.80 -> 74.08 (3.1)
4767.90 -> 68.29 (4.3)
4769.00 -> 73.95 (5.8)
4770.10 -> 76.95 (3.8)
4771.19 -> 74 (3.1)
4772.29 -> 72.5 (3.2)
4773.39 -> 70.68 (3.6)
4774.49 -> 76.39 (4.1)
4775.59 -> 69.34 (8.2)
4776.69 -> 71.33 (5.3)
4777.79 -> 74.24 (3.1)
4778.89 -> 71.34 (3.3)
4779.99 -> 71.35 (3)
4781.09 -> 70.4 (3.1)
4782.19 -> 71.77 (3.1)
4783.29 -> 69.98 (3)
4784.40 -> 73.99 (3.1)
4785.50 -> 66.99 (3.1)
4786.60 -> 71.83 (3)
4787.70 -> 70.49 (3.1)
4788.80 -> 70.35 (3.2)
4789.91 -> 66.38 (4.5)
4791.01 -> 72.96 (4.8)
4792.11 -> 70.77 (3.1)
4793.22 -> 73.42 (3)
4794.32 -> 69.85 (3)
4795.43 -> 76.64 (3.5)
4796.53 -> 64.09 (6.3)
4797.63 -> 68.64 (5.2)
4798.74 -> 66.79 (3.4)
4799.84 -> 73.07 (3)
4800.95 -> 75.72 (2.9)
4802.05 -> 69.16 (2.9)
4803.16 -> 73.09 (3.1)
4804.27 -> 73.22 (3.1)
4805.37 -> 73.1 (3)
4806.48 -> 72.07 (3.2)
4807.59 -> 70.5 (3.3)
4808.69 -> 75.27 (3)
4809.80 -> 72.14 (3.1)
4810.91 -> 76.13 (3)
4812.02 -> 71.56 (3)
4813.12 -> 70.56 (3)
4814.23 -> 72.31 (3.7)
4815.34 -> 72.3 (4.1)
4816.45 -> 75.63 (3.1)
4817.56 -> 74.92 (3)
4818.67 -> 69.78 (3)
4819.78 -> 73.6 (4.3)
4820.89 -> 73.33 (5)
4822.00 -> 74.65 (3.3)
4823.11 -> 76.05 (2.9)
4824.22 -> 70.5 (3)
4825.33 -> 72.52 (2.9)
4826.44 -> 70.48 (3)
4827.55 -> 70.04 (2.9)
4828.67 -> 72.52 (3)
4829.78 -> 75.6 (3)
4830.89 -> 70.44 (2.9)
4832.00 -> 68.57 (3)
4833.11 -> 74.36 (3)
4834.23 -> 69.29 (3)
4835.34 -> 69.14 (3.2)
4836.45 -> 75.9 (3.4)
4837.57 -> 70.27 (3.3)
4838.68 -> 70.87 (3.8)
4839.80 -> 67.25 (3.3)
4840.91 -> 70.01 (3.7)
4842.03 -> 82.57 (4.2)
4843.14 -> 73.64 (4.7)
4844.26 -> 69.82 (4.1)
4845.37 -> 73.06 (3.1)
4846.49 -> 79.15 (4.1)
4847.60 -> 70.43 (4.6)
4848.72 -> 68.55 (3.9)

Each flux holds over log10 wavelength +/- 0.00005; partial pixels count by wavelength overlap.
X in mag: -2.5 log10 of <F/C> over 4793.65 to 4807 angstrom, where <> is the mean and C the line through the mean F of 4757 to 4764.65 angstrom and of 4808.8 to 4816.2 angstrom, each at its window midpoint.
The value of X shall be 0.012 mag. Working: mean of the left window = 70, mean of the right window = 72.8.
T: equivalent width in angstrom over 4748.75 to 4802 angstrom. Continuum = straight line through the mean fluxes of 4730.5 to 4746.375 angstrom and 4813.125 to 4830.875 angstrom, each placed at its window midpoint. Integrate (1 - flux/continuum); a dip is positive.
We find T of -0.43 angstrom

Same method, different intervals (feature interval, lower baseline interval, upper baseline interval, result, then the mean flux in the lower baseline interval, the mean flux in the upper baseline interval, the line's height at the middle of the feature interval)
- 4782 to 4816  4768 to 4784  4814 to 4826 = 0.6 angstrom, 72.3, 73.2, 72.8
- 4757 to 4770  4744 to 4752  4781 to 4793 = 0.3 angstrom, 74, 70.6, 72.7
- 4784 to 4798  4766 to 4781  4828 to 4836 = 0.3 angstrom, 72.5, 71.5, 72.2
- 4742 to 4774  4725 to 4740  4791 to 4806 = -0.6 angstrom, 69.1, 71.4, 70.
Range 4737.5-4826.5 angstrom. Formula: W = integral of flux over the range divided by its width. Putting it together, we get 71.6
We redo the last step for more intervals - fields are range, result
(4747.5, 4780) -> 71.5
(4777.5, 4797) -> 70.9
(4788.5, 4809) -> 71.3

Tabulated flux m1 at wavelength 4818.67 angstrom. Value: 69.78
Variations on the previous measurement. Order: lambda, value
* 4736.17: 68.22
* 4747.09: 77.87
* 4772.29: 72.5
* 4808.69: 75.27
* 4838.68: 70.87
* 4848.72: 68.55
